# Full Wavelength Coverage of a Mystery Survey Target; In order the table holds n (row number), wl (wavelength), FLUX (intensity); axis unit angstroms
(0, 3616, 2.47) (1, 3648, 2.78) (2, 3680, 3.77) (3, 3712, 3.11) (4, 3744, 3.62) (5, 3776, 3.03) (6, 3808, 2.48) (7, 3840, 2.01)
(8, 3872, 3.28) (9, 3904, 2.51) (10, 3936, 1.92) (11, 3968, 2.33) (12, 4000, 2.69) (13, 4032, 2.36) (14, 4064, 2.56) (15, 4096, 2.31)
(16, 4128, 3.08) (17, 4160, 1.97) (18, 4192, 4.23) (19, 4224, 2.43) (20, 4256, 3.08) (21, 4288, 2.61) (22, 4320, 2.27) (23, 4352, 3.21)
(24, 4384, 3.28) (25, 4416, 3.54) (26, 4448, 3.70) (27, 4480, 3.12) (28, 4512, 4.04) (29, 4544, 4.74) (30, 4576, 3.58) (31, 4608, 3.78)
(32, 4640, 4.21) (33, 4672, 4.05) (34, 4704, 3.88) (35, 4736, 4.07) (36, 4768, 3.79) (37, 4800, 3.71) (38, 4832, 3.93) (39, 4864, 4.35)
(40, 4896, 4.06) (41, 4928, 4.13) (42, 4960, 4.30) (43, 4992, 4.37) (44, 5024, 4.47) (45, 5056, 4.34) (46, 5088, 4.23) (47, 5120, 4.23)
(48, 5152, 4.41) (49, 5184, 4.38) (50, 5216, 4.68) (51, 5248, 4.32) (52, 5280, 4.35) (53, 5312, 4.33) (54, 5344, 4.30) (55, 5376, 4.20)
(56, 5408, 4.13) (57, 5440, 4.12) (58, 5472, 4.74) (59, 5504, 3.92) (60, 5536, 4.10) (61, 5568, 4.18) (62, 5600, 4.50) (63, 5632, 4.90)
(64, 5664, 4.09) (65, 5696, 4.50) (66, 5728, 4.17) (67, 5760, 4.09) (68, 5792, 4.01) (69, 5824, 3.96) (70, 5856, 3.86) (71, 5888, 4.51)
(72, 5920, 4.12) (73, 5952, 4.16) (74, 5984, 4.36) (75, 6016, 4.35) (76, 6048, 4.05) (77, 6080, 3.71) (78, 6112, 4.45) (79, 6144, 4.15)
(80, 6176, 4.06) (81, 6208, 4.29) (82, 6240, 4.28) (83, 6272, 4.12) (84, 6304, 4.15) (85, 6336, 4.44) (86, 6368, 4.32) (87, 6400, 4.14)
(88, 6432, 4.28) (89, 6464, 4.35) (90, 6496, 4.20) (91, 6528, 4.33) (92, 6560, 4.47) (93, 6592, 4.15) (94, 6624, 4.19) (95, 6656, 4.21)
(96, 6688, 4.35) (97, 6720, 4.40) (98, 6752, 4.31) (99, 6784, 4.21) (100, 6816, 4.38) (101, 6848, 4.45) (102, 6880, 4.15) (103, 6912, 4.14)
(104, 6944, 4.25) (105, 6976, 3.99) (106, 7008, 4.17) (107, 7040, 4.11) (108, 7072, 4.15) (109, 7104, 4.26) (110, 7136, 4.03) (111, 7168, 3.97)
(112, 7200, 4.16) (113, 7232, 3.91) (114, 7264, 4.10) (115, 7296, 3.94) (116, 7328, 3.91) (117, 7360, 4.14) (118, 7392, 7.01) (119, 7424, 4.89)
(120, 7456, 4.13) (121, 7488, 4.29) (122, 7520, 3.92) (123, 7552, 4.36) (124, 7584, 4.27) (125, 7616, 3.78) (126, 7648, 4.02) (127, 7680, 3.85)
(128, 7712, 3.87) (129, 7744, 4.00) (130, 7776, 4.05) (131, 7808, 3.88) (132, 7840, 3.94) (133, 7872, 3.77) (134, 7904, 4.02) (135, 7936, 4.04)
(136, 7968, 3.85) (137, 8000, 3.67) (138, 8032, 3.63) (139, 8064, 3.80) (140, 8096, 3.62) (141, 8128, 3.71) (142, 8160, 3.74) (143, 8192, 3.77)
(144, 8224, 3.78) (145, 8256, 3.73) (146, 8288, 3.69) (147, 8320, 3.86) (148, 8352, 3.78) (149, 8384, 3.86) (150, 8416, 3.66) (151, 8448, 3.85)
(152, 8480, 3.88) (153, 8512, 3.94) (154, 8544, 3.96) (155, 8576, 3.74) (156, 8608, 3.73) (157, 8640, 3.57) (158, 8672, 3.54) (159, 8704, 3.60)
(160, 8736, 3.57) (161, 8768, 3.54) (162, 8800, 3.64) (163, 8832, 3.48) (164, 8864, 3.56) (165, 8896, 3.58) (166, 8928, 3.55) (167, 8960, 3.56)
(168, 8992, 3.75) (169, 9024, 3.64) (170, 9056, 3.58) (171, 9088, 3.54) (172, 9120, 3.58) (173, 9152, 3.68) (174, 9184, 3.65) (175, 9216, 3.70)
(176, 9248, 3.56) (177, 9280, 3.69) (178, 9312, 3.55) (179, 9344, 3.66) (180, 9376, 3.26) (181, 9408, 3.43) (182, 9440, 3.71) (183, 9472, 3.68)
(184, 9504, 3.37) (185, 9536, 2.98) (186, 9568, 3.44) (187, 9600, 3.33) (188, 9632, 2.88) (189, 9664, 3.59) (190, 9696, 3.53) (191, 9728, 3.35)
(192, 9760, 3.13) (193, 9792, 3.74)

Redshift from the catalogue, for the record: 0.126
